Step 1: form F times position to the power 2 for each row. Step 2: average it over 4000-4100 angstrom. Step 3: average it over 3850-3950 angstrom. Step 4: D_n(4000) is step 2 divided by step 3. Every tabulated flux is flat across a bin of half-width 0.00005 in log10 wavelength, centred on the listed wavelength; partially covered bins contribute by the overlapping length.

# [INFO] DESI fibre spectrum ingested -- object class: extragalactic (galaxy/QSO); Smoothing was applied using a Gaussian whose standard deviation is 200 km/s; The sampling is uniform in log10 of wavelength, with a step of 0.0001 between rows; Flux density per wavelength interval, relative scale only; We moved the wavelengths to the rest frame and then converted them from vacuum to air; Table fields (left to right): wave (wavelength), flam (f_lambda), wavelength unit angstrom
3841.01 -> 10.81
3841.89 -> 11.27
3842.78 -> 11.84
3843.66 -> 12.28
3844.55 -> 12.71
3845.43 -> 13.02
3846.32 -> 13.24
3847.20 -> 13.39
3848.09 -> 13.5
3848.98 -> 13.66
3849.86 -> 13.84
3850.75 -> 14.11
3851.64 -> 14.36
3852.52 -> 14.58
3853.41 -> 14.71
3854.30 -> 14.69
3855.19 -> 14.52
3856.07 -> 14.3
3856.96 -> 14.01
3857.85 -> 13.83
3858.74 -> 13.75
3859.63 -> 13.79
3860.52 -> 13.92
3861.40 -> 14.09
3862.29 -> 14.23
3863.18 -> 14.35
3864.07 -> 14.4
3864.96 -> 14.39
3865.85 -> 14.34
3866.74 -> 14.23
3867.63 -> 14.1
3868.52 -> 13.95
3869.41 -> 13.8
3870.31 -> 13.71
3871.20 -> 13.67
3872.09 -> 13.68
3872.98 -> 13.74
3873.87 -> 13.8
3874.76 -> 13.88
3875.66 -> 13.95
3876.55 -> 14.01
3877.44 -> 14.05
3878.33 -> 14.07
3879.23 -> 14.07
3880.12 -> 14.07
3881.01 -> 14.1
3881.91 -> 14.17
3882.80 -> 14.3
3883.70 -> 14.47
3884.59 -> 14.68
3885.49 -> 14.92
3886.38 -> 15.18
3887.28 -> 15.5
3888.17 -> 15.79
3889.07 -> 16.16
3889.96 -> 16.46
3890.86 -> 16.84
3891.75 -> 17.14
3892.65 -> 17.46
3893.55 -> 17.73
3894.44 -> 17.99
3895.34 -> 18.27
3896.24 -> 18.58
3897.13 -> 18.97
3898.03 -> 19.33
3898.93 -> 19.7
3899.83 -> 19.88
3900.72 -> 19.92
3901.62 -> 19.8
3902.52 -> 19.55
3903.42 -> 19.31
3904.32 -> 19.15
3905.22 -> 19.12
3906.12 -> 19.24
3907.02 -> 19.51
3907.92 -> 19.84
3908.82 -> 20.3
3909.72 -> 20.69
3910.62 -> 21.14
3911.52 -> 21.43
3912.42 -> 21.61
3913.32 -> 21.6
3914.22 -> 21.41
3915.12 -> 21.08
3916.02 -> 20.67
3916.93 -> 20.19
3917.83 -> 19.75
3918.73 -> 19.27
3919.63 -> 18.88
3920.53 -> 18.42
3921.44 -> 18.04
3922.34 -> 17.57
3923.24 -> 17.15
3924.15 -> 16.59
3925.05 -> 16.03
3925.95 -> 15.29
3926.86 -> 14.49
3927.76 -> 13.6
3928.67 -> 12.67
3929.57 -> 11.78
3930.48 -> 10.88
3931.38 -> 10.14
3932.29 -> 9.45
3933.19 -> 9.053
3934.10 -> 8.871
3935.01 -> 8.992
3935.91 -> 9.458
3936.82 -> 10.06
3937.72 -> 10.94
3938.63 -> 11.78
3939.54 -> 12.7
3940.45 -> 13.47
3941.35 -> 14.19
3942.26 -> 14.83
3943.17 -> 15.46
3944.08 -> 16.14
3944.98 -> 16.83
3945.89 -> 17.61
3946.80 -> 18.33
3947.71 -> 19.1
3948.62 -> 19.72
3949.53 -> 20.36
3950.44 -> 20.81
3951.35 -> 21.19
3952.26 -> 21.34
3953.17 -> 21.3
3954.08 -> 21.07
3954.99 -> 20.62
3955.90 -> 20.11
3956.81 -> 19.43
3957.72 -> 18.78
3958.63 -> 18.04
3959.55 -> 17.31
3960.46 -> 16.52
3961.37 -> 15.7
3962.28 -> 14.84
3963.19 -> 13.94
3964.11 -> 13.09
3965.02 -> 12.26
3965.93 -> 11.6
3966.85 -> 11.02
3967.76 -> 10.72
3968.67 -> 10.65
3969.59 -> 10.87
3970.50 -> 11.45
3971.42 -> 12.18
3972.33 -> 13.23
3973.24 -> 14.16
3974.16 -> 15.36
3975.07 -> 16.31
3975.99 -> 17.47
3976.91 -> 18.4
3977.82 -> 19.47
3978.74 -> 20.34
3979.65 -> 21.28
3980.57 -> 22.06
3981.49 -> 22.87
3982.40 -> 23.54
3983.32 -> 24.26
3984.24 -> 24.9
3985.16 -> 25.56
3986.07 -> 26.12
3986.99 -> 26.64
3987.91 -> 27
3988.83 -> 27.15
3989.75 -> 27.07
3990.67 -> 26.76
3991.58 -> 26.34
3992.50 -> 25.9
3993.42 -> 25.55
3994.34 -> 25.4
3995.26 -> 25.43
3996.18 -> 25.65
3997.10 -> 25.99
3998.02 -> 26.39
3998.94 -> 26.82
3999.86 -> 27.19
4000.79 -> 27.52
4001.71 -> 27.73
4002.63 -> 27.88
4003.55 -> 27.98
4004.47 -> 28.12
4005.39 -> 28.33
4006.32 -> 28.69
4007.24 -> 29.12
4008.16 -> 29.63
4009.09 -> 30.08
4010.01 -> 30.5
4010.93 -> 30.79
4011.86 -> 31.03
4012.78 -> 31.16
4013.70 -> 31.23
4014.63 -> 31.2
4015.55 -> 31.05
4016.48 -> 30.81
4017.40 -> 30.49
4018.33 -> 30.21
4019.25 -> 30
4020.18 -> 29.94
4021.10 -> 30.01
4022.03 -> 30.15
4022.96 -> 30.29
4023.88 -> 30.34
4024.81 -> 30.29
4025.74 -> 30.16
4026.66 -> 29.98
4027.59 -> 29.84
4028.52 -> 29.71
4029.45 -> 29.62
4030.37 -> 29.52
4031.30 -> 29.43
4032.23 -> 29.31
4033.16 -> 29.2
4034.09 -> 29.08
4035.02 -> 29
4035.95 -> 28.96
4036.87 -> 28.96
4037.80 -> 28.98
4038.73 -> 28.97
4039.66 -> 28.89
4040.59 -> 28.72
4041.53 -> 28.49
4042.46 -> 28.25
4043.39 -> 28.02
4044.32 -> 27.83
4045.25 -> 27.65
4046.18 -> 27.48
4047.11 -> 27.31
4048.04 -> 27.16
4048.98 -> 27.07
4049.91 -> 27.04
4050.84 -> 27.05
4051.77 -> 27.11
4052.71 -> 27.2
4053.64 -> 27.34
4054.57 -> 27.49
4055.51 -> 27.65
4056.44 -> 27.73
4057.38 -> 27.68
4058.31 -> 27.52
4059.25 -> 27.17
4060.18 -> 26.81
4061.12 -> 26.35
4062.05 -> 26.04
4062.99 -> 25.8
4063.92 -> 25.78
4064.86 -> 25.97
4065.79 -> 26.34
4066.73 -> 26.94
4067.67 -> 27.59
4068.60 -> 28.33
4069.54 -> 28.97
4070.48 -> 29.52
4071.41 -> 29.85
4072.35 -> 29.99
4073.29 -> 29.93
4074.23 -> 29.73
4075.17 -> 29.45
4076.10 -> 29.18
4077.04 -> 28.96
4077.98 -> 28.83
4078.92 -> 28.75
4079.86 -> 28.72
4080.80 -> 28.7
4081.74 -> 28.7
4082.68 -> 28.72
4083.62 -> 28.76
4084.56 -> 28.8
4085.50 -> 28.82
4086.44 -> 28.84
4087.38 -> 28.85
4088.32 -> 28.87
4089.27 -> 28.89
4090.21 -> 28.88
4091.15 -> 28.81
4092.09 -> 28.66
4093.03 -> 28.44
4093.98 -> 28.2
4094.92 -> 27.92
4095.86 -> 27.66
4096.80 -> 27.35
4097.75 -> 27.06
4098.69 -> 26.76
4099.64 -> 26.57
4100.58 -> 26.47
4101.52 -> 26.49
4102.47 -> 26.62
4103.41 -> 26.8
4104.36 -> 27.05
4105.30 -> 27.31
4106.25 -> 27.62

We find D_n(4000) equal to 1.9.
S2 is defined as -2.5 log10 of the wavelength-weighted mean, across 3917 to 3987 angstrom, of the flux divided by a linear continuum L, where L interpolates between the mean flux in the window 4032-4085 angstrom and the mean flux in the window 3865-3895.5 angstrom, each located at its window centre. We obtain 0.23 mag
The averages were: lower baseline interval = 14.9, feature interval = 16.4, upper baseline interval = 28.1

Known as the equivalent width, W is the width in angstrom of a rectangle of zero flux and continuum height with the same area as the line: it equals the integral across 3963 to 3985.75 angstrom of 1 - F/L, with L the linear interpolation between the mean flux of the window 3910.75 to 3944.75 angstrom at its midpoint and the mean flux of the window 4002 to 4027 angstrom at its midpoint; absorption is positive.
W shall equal 6.47 angstrom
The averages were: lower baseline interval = 15.3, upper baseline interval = 30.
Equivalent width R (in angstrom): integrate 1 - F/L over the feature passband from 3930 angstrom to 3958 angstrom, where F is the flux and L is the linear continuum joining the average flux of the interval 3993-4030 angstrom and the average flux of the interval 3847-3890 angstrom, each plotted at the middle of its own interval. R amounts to 8.4 angstrom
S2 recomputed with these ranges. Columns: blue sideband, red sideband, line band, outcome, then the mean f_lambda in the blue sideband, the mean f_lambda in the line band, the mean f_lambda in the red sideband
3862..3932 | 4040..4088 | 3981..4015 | -0.16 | 16.6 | 27.4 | 28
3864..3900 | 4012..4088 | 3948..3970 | 0.27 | 15.4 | 16.7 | 28.7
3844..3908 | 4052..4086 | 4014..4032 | -0.20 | 15.5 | 30.2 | 28.1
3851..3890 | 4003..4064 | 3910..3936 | 0.16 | 14.3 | 16.2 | 28.8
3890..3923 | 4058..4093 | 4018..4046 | -0.13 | 19.4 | 29.3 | 28.3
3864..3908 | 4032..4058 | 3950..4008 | 0.10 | 16.2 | 21.2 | 28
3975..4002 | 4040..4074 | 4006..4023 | -0.18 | 24.5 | 30.3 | 27.6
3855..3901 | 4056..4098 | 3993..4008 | -0.17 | 15.3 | 27.2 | 28.2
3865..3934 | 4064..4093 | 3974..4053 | -0.13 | 16.5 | 27.4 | 28.7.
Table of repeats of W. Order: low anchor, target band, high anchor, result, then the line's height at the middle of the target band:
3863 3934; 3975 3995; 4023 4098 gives -0.84 angstrom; 22.8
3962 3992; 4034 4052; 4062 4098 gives -2.30 angstrom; 24.9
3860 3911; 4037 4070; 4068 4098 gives -0.69 angstrom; 26.9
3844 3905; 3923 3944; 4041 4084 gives 7.30 angstrom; 19.2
